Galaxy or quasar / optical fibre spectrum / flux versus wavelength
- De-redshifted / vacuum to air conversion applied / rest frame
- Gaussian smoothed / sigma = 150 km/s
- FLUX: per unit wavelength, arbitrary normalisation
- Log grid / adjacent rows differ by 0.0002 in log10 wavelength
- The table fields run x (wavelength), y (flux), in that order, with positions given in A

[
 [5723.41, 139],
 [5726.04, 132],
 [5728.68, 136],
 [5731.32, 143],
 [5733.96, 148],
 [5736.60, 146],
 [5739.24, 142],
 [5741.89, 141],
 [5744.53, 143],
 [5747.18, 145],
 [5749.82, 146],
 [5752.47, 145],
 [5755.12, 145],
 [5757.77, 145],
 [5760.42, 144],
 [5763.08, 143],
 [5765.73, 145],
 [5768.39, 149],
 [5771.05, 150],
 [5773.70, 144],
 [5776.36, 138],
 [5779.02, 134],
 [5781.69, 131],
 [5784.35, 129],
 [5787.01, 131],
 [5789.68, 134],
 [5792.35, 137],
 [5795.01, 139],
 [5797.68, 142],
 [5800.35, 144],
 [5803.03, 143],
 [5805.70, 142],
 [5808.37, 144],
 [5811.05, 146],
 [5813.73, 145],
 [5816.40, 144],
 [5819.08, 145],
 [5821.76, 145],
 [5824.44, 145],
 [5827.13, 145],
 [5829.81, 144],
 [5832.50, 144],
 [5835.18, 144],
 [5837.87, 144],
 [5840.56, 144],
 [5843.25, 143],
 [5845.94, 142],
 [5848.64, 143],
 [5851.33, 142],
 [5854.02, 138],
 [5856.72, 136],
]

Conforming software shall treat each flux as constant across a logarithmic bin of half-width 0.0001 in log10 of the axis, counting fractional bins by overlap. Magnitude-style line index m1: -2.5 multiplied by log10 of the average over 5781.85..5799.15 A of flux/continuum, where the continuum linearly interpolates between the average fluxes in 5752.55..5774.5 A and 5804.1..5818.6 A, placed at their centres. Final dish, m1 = 0.08 mag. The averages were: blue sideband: 146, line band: 135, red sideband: 144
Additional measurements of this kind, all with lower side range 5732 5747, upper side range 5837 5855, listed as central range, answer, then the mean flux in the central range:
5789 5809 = 0.02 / 141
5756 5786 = 0.02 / 141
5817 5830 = -0.02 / 145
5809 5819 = -0.02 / 145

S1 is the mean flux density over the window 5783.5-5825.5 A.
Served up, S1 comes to 141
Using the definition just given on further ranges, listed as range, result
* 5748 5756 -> 145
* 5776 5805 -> 137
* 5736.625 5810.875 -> 141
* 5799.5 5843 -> 144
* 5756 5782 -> 143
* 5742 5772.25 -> 145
